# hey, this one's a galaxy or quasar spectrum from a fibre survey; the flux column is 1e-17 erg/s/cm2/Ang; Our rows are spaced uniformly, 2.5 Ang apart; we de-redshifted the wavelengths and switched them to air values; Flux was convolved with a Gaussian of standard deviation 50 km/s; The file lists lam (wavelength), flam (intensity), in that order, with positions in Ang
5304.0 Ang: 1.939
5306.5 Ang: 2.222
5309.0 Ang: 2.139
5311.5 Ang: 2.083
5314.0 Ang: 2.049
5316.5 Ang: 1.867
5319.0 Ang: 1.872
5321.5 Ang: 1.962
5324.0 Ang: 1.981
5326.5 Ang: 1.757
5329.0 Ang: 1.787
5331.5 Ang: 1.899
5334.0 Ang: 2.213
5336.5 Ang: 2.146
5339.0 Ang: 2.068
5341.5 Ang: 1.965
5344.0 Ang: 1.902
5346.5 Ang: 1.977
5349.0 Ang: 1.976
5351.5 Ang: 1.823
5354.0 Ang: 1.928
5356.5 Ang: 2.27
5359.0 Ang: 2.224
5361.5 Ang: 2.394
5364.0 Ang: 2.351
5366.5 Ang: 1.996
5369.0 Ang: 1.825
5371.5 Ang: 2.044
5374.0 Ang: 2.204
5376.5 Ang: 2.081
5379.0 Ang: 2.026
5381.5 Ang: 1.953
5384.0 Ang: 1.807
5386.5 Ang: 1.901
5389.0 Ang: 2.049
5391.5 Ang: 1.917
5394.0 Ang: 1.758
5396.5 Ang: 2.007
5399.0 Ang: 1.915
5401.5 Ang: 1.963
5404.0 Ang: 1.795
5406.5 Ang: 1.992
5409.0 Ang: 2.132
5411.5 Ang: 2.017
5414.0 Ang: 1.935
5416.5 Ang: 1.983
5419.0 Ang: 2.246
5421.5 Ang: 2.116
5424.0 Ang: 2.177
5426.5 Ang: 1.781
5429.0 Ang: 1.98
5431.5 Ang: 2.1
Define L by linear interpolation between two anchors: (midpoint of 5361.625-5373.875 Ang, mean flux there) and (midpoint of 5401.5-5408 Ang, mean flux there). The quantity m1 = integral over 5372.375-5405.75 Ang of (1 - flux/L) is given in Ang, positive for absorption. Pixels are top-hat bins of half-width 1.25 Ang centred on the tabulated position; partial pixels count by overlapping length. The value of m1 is 0.7 Ang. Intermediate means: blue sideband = 2.1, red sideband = 1.92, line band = 1.95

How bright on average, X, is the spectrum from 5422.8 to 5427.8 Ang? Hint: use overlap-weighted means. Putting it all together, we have 1.98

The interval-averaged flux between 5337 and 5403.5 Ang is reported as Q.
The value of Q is 2.01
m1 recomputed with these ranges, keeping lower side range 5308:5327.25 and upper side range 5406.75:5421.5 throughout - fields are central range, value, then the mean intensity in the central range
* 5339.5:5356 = 0.38 Ang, 1.95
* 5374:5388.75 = 0.35 Ang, 1.98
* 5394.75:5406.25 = 0.73 Ang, 1.92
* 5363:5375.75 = -0.38 Ang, 2.08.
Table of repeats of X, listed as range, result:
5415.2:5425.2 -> 2.13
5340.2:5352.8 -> 1.93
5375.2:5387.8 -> 1.95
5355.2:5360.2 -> 2.24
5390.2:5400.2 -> 1.9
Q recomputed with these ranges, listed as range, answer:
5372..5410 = 1.97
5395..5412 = 1.97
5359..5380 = 2.12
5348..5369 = 2.1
